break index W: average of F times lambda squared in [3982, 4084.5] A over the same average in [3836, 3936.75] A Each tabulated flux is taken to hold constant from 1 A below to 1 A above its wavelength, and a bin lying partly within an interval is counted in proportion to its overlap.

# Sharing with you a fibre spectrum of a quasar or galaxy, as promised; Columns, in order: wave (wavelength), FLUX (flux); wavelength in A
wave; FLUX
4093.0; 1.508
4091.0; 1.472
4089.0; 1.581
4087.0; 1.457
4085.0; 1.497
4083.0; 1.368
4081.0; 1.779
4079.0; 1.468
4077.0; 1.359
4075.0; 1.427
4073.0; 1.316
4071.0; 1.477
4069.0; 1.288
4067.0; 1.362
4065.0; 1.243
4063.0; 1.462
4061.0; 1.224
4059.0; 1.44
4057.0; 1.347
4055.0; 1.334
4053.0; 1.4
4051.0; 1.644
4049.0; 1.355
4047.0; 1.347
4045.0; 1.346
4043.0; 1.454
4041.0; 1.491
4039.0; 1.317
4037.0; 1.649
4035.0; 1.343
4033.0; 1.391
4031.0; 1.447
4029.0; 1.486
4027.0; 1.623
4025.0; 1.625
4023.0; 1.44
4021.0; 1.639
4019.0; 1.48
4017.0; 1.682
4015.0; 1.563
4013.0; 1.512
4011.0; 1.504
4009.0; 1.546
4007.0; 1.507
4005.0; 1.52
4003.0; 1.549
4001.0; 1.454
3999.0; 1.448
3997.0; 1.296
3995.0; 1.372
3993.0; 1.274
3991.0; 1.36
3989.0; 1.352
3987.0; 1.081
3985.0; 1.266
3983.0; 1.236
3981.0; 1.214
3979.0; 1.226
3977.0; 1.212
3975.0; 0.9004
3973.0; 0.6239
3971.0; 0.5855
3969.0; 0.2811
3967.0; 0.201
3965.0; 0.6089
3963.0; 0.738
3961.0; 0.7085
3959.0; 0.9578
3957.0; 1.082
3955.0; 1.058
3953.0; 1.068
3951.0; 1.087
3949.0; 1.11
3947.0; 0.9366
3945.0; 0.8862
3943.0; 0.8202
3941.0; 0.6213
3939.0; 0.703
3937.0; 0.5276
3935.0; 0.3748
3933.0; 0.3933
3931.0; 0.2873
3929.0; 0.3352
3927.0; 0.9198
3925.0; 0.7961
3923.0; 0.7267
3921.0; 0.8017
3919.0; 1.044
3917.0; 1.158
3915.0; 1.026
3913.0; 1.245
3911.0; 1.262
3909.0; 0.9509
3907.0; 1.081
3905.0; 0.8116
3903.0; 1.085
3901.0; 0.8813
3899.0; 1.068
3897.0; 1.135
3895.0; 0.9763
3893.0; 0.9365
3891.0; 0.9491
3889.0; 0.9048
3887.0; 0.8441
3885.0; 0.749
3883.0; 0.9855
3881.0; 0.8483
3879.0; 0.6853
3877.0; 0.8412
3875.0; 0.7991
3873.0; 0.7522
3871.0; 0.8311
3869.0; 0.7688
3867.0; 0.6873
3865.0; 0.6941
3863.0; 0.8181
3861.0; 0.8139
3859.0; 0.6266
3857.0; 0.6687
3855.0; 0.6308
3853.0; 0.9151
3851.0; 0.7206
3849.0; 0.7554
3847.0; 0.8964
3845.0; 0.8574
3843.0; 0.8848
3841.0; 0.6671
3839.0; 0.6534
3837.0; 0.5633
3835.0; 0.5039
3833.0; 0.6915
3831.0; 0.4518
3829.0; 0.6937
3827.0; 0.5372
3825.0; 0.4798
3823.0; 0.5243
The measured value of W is 1.9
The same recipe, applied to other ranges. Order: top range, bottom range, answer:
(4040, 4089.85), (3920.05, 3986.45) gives 1.87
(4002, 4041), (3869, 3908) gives 1.80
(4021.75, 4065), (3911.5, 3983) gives 1.84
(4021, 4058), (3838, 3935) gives 1.88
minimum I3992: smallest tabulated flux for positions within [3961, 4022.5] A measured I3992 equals 0.201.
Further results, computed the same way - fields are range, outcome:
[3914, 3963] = 0.2873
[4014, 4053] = 1.317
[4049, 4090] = 1.224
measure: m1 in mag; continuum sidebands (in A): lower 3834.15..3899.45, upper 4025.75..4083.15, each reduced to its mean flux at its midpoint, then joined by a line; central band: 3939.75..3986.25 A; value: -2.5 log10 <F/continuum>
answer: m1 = 0.25 mag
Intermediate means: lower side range 0.799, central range 0.888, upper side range 1.42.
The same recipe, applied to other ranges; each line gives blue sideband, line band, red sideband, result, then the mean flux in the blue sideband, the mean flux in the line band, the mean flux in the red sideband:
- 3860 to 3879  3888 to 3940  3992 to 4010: 0.14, 0.774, 0.861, 1.44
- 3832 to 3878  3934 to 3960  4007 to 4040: 0.33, 0.741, 0.864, 1.52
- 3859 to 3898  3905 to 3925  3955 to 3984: -0.20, 0.838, 1.01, 0.835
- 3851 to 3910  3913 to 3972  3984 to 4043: 0.42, 0.851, 0.762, 1.46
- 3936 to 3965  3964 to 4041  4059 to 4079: -0.17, 0.87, 1.29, 1.36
